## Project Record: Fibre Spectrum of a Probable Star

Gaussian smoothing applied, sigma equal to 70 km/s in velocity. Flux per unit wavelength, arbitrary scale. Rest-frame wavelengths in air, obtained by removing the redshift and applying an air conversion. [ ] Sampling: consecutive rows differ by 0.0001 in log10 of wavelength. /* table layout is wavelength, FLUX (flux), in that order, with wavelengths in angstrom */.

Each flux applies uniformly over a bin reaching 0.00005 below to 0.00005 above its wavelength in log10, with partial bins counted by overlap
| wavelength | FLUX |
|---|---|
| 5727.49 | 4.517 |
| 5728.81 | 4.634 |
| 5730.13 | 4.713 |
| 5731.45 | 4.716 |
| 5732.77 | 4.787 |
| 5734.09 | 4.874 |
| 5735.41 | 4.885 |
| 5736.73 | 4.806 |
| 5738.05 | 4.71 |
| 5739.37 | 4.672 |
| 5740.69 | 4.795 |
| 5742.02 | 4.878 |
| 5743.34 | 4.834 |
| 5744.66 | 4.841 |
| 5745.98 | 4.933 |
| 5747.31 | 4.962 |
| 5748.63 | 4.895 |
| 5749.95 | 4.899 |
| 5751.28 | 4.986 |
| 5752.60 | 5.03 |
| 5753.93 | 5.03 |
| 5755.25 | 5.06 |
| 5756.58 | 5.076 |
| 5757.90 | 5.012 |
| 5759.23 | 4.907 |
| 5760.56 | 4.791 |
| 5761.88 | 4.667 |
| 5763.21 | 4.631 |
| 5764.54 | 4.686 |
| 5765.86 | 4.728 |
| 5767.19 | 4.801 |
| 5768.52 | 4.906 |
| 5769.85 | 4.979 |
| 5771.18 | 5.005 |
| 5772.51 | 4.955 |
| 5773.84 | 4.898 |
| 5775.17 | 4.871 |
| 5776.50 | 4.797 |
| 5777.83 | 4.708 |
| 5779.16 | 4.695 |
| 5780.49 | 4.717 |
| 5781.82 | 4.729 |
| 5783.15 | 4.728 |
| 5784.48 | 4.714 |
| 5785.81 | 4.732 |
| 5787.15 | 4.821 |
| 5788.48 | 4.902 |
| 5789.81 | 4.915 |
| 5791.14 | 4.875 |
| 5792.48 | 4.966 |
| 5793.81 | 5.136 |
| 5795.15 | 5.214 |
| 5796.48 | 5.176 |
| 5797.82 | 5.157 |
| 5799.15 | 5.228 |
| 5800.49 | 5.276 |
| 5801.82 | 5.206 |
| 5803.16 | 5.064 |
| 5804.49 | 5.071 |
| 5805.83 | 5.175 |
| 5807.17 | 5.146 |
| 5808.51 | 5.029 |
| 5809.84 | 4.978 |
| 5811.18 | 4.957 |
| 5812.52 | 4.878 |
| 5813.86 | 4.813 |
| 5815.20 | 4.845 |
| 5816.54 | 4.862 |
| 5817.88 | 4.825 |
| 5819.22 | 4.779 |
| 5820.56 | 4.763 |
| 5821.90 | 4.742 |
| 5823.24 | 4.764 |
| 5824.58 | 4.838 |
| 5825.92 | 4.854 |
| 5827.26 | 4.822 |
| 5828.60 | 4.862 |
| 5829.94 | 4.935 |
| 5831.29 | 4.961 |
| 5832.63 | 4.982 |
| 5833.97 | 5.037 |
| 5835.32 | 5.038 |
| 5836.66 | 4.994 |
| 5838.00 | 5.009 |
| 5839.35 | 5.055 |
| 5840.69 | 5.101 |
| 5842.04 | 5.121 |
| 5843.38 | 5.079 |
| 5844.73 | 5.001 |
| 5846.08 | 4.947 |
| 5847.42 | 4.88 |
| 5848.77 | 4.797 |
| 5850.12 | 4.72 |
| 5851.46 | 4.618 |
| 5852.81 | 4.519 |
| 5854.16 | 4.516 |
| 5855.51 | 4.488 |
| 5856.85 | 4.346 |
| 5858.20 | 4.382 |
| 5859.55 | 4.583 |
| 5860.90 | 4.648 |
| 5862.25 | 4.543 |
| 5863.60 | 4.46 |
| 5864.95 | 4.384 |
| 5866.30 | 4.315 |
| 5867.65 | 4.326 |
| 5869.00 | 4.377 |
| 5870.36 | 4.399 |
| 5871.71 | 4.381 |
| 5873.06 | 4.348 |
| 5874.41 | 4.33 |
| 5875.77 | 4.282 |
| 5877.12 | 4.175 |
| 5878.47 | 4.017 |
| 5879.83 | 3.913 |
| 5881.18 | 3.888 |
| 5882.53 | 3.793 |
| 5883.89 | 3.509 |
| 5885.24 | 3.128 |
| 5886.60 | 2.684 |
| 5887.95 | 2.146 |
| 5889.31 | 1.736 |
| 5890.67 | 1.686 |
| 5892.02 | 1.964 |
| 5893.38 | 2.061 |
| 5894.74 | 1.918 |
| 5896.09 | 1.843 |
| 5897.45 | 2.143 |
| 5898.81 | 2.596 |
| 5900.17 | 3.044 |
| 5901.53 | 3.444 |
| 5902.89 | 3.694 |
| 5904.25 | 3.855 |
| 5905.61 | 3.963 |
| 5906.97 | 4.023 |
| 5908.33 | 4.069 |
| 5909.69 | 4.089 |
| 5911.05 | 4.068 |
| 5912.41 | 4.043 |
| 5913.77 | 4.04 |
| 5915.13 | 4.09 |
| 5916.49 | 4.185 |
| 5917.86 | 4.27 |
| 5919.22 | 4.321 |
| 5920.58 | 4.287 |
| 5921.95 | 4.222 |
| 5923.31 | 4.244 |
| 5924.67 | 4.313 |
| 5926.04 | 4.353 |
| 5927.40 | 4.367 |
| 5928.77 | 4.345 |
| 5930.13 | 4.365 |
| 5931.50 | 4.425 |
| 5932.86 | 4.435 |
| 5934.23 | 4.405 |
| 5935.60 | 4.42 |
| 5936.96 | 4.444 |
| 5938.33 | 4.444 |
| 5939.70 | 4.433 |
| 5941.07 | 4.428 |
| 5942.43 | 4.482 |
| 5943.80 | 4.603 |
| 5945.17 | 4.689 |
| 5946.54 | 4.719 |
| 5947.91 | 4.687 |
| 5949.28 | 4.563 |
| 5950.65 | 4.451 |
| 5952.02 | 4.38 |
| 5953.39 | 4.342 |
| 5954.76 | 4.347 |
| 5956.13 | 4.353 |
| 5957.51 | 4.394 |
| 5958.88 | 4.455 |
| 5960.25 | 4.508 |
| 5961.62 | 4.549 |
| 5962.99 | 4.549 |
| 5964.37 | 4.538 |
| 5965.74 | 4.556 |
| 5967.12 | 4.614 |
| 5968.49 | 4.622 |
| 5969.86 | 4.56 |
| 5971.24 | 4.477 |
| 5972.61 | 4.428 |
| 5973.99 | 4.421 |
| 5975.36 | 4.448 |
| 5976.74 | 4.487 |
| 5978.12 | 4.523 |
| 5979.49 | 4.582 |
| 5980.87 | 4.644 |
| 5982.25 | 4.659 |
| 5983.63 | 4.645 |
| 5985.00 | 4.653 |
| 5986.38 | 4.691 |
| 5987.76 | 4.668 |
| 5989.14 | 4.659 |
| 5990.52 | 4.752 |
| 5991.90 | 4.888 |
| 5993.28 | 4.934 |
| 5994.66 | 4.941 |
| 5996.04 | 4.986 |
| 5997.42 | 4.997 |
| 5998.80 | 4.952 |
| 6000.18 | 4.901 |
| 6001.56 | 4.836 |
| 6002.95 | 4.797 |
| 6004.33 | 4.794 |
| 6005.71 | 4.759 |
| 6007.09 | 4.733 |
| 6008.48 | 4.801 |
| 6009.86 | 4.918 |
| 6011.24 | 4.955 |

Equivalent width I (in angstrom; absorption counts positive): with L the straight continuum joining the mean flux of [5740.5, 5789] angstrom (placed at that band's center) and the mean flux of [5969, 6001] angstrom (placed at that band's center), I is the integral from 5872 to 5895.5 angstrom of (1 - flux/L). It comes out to 7.9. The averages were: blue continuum 4.85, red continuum 4.69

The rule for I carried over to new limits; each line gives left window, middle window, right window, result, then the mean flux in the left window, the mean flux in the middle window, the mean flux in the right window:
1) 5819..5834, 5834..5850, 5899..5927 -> -0.97 angstrom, 4.86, 4.99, 4.01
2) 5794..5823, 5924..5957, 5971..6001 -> 2.28 angstrom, 5.01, 4.45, 4.7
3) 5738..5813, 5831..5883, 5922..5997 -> 1.85 angstrom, 4.92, 4.58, 4.53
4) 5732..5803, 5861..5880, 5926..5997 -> 1.56 angstrom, 4.9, 4.32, 4.55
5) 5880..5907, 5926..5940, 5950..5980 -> -2.45 angstrom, 2.85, 4.41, 4.48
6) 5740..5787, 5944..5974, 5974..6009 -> 1.55 angstrom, 4.85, 4.51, 4.74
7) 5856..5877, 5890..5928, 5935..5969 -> 7.78 angstrom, 4.4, 3.54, 4.5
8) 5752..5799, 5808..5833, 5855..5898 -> -3.20 angstrom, 4.89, 4.87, 3.6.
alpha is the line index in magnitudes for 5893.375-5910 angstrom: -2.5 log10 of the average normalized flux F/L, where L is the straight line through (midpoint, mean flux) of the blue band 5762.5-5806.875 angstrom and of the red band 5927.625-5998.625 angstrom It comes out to 0.43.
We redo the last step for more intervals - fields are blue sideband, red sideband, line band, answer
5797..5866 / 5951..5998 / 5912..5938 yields 0.09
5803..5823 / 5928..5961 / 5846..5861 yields 0.04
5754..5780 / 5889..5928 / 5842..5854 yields -0.18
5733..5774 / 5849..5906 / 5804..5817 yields -0.15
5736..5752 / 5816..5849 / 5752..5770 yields 0.00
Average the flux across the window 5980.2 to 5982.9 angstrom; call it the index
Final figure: 4.65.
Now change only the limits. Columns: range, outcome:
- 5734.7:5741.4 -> 4.77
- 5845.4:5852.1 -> 4.8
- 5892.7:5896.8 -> 1.94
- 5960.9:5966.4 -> 4.55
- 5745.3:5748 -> 4.95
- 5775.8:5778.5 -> 4.76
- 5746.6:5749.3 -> 4.93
